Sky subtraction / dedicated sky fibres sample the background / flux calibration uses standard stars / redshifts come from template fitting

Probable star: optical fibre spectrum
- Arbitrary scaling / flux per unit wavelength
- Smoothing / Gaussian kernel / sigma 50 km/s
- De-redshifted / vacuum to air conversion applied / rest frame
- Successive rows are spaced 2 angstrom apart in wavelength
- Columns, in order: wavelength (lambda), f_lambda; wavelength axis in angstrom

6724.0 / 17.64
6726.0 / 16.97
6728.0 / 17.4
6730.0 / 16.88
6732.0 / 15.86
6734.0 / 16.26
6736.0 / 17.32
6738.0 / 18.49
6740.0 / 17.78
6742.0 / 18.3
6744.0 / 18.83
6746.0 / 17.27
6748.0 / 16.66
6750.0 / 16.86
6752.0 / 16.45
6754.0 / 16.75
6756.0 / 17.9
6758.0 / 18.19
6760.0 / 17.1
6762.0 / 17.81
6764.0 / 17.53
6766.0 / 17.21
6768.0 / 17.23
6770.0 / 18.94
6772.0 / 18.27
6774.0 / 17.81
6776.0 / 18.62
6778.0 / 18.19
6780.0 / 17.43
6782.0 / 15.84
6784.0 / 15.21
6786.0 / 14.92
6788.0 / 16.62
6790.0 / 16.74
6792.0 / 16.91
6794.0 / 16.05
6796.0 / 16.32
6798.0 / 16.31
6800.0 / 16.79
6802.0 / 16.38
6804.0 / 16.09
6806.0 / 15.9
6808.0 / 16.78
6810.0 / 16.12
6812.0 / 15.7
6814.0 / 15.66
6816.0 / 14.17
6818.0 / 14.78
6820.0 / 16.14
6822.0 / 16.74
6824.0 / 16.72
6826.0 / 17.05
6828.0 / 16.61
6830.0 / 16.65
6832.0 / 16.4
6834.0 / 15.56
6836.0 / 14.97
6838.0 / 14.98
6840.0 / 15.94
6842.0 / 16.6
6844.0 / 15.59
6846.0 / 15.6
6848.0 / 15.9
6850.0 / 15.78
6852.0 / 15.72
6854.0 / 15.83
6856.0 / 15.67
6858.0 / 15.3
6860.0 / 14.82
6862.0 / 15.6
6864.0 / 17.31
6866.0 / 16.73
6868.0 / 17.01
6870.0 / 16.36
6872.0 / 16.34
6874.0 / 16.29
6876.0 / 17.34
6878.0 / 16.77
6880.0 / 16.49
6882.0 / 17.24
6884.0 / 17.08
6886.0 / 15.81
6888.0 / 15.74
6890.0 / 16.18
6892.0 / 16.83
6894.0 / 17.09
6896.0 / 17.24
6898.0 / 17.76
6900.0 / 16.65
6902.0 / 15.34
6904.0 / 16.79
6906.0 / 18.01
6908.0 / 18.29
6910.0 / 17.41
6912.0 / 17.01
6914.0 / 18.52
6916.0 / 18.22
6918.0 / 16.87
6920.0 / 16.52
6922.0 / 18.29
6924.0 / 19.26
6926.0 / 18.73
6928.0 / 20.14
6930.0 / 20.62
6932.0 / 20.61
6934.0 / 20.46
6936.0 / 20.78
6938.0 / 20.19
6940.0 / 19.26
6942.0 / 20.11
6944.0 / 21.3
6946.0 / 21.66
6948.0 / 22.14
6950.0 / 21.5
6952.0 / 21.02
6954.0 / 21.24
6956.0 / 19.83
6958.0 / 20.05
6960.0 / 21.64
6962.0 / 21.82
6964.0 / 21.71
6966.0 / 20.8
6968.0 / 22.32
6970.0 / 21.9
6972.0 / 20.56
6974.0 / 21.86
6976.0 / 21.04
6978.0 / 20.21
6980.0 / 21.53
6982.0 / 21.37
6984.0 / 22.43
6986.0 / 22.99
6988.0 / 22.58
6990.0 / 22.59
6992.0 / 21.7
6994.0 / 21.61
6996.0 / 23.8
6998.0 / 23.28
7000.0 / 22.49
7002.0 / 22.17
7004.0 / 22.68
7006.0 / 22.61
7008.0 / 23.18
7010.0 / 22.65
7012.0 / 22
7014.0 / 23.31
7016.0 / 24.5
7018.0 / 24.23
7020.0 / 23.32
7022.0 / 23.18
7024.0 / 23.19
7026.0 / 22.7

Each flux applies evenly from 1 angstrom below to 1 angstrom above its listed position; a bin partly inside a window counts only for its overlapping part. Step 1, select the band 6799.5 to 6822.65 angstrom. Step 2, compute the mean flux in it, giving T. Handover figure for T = 15.9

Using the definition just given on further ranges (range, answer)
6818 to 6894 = 16.2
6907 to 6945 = 19.1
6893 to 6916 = 17.3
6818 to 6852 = 16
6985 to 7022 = 22.9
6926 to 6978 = 20.9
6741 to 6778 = 17.7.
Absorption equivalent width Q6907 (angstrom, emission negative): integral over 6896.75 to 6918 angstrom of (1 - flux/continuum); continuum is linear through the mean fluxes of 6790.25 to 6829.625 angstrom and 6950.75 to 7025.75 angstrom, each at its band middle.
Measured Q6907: 2.27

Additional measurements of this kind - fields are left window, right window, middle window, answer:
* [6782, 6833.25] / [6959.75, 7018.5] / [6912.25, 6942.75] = 1.5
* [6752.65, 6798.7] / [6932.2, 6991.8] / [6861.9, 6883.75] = 2.9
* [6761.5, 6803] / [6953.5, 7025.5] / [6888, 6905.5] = 2.8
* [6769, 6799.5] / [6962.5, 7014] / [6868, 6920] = 7.3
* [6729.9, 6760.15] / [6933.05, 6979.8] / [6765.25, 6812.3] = 3.4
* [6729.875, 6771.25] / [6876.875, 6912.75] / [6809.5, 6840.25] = 2.3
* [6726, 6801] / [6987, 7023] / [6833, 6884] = 8.7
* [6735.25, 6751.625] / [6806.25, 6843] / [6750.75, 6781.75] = -0.9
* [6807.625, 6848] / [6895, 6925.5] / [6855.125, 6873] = 0.5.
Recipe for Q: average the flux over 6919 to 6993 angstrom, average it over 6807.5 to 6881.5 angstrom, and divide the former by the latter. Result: 1.3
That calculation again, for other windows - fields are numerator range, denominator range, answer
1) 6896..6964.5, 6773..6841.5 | 1.19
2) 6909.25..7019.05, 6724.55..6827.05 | 1.25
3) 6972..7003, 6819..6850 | 1.37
